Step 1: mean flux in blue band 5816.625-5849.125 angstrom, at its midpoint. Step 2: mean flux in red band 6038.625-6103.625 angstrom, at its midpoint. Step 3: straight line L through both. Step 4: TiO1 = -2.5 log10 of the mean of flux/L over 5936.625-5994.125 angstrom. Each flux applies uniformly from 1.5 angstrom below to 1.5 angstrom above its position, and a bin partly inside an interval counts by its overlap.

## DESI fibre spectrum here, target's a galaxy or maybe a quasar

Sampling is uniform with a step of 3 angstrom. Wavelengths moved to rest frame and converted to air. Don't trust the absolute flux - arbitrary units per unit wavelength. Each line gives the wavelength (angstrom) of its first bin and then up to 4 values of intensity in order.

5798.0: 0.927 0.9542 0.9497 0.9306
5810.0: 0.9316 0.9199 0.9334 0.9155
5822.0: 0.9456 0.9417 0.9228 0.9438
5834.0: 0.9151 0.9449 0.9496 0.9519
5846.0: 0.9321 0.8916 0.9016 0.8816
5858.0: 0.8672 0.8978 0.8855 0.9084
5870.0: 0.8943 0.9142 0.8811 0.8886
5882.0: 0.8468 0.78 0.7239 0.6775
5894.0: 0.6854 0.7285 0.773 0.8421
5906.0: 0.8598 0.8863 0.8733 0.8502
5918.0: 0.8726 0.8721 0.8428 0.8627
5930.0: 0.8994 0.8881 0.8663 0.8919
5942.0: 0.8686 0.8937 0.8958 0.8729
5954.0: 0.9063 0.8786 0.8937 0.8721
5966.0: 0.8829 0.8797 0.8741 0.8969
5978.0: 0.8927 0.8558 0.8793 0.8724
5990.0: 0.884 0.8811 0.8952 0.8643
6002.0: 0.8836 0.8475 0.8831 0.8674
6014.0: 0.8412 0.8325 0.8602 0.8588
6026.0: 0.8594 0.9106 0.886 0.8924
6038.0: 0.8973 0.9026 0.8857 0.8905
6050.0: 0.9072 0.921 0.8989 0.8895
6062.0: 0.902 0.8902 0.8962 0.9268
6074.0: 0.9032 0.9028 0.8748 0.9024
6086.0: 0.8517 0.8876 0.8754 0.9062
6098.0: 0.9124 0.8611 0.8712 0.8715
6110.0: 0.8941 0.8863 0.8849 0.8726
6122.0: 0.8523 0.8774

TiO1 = 0.04 mag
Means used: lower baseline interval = 0.934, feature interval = 0.883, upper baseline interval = 0.894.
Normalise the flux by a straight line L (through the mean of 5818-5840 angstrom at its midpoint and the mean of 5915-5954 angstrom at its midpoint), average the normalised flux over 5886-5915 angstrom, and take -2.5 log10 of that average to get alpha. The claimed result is 0.14 mag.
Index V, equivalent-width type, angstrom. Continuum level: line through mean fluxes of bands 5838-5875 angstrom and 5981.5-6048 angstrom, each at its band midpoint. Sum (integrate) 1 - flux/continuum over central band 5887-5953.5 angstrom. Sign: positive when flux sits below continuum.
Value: 4.0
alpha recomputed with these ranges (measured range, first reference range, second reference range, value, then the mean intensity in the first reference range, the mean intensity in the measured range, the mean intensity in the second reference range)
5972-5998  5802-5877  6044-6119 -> 0.03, 0.919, 0.881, 0.891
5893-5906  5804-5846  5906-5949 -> 0.16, 0.935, 0.772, 0.875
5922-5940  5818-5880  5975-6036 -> 0.02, 0.913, 0.875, 0.873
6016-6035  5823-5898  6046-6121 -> 0.02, 0.872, 0.871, 0.891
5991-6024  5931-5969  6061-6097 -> 0.03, 0.884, 0.865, 0.893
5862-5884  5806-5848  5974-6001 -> 0.04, 0.934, 0.886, 0.88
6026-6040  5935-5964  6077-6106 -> -0.01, 0.885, 0.893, 0.883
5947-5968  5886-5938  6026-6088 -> -0.05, 0.824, 0.886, 0.896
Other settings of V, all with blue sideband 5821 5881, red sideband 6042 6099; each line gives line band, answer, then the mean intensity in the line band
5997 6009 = 0.4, 0.87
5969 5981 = 0.3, 0.883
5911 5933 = 0.9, 0.869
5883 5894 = 2.2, 0.727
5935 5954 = 0.4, 0.884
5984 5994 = 0.3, 0.879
